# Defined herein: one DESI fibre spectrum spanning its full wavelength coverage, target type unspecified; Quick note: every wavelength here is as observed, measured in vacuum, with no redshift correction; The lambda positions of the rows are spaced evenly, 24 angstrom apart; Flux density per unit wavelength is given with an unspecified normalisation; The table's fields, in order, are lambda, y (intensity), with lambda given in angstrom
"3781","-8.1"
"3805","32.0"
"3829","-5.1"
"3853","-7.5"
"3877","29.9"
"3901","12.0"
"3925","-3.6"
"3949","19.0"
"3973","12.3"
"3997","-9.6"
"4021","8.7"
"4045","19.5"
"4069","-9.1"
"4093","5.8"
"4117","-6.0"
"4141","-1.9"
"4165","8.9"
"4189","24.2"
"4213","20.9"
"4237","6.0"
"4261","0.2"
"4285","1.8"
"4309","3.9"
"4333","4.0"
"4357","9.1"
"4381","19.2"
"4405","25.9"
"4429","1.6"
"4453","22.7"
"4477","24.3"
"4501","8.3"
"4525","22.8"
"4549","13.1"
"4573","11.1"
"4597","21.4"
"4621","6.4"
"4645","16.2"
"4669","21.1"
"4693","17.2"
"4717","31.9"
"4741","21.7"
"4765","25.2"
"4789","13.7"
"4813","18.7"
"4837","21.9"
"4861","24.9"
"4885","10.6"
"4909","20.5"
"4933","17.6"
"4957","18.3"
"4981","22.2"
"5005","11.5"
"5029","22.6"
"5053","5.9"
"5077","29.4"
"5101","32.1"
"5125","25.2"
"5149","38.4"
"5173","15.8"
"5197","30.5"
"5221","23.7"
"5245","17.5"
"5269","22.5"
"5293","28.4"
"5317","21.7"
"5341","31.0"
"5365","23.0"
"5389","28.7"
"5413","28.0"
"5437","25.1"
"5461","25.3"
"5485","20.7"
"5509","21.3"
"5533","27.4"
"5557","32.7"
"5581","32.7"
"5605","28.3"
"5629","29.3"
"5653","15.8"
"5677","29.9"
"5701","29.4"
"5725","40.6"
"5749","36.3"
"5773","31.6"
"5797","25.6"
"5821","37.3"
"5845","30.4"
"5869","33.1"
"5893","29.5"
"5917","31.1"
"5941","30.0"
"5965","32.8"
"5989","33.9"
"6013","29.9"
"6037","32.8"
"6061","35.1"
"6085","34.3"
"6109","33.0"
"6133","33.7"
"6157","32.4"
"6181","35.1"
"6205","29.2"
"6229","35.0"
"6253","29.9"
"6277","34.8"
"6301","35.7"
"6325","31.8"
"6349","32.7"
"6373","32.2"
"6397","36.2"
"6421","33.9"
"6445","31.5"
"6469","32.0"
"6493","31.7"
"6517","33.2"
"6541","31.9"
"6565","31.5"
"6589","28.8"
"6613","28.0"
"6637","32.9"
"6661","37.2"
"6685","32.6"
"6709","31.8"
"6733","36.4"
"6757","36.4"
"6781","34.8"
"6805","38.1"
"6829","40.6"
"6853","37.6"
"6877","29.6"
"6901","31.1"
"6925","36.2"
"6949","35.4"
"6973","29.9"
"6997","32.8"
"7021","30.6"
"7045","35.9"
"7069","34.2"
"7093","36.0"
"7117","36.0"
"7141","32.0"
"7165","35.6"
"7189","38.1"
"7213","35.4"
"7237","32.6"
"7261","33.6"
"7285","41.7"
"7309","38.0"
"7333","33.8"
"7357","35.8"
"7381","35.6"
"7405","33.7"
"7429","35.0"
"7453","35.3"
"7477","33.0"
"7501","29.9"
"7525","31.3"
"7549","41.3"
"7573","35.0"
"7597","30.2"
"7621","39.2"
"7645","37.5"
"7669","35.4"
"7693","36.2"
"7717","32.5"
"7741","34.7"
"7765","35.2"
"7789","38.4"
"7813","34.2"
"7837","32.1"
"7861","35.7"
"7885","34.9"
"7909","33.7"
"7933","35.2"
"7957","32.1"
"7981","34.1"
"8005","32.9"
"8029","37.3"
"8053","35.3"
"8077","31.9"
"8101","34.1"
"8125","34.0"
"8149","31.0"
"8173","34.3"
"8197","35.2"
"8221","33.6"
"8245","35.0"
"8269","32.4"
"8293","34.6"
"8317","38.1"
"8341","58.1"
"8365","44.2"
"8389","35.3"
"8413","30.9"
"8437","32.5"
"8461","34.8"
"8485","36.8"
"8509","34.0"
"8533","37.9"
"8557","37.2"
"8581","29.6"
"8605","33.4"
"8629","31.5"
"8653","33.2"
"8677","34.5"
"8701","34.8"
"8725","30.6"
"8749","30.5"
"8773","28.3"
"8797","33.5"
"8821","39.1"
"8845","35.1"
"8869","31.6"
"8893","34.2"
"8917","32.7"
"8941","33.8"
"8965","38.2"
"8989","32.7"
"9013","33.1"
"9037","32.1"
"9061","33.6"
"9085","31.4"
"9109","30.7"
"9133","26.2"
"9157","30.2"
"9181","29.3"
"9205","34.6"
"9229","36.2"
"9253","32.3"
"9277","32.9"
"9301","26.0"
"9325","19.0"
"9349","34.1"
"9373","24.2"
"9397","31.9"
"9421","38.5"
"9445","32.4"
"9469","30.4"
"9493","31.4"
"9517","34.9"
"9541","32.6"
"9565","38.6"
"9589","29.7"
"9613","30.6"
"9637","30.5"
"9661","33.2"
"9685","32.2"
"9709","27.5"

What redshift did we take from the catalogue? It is 0.272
